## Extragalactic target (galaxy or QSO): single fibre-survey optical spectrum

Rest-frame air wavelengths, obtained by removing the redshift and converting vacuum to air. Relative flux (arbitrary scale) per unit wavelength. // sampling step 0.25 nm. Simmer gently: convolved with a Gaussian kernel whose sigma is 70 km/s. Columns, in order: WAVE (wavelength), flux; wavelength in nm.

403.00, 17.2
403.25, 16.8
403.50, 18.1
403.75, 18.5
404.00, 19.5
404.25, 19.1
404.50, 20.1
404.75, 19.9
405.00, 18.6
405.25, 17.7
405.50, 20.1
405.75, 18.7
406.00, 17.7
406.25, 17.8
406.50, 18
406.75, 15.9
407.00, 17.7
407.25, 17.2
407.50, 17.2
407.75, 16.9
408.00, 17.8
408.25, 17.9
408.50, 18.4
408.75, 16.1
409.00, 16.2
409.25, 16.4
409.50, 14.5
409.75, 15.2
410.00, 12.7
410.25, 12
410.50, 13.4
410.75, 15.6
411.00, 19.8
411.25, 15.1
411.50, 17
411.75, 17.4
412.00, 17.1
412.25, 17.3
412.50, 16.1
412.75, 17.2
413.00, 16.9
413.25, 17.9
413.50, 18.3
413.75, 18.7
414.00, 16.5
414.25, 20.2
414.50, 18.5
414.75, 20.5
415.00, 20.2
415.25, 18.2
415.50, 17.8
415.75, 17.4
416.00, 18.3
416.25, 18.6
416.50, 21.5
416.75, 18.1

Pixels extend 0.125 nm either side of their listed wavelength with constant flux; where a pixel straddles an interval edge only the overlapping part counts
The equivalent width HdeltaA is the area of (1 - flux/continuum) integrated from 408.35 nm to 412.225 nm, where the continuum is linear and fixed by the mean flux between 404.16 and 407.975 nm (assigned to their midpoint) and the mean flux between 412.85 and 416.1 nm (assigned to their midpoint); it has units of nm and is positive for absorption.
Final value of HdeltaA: 0.516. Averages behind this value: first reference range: 18.2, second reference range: 18.4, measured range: 15.8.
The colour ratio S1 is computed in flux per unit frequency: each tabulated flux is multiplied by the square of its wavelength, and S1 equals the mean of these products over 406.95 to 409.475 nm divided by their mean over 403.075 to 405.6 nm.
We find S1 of 0.9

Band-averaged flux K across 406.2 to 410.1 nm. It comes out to 16.6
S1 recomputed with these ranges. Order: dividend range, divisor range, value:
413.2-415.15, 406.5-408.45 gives 1.13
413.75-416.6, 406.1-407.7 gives 1.14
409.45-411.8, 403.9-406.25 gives 0.82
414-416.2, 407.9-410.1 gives 1.20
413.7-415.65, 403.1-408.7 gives 1.08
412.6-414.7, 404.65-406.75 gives 1.02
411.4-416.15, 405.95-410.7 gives 1.14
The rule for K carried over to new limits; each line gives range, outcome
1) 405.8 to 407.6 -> 17.4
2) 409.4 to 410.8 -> 13.8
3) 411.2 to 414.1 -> 17.2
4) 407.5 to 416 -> 17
